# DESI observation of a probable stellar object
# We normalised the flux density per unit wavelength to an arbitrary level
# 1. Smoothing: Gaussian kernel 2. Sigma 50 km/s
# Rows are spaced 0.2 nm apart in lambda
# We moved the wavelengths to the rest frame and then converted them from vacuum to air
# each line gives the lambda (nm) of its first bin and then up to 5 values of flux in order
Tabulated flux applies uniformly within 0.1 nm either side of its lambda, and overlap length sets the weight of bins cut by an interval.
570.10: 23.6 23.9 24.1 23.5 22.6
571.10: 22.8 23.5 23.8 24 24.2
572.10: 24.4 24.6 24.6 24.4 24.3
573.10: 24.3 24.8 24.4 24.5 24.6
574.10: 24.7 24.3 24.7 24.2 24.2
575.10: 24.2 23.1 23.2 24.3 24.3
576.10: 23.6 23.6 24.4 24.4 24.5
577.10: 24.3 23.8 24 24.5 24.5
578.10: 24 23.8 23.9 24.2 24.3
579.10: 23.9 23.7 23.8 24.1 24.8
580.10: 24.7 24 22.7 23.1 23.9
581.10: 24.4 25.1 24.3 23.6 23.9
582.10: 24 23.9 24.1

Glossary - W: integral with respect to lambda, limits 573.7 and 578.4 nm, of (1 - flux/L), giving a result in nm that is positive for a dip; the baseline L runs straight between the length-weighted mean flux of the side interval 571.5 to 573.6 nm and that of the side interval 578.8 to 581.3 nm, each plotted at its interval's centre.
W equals 0.010 nm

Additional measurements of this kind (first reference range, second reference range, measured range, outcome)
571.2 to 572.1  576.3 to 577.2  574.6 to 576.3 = 0.024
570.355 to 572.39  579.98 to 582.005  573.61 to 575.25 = -0.039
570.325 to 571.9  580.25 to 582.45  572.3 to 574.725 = -0.090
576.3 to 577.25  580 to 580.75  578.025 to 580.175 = -0.020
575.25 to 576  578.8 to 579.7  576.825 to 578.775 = -0.022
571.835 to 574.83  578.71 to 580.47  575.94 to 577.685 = 0.012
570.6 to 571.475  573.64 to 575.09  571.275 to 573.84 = -0.062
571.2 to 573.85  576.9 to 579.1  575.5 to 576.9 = 0.007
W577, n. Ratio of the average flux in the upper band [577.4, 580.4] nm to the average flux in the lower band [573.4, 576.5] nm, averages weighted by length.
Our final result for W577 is 1.0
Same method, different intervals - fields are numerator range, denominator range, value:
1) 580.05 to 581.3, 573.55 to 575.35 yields 0.98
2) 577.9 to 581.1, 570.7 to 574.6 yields 0.99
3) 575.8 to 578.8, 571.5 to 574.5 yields 0.99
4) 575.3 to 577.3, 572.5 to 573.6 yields 0.98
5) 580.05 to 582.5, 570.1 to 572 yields 1.02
